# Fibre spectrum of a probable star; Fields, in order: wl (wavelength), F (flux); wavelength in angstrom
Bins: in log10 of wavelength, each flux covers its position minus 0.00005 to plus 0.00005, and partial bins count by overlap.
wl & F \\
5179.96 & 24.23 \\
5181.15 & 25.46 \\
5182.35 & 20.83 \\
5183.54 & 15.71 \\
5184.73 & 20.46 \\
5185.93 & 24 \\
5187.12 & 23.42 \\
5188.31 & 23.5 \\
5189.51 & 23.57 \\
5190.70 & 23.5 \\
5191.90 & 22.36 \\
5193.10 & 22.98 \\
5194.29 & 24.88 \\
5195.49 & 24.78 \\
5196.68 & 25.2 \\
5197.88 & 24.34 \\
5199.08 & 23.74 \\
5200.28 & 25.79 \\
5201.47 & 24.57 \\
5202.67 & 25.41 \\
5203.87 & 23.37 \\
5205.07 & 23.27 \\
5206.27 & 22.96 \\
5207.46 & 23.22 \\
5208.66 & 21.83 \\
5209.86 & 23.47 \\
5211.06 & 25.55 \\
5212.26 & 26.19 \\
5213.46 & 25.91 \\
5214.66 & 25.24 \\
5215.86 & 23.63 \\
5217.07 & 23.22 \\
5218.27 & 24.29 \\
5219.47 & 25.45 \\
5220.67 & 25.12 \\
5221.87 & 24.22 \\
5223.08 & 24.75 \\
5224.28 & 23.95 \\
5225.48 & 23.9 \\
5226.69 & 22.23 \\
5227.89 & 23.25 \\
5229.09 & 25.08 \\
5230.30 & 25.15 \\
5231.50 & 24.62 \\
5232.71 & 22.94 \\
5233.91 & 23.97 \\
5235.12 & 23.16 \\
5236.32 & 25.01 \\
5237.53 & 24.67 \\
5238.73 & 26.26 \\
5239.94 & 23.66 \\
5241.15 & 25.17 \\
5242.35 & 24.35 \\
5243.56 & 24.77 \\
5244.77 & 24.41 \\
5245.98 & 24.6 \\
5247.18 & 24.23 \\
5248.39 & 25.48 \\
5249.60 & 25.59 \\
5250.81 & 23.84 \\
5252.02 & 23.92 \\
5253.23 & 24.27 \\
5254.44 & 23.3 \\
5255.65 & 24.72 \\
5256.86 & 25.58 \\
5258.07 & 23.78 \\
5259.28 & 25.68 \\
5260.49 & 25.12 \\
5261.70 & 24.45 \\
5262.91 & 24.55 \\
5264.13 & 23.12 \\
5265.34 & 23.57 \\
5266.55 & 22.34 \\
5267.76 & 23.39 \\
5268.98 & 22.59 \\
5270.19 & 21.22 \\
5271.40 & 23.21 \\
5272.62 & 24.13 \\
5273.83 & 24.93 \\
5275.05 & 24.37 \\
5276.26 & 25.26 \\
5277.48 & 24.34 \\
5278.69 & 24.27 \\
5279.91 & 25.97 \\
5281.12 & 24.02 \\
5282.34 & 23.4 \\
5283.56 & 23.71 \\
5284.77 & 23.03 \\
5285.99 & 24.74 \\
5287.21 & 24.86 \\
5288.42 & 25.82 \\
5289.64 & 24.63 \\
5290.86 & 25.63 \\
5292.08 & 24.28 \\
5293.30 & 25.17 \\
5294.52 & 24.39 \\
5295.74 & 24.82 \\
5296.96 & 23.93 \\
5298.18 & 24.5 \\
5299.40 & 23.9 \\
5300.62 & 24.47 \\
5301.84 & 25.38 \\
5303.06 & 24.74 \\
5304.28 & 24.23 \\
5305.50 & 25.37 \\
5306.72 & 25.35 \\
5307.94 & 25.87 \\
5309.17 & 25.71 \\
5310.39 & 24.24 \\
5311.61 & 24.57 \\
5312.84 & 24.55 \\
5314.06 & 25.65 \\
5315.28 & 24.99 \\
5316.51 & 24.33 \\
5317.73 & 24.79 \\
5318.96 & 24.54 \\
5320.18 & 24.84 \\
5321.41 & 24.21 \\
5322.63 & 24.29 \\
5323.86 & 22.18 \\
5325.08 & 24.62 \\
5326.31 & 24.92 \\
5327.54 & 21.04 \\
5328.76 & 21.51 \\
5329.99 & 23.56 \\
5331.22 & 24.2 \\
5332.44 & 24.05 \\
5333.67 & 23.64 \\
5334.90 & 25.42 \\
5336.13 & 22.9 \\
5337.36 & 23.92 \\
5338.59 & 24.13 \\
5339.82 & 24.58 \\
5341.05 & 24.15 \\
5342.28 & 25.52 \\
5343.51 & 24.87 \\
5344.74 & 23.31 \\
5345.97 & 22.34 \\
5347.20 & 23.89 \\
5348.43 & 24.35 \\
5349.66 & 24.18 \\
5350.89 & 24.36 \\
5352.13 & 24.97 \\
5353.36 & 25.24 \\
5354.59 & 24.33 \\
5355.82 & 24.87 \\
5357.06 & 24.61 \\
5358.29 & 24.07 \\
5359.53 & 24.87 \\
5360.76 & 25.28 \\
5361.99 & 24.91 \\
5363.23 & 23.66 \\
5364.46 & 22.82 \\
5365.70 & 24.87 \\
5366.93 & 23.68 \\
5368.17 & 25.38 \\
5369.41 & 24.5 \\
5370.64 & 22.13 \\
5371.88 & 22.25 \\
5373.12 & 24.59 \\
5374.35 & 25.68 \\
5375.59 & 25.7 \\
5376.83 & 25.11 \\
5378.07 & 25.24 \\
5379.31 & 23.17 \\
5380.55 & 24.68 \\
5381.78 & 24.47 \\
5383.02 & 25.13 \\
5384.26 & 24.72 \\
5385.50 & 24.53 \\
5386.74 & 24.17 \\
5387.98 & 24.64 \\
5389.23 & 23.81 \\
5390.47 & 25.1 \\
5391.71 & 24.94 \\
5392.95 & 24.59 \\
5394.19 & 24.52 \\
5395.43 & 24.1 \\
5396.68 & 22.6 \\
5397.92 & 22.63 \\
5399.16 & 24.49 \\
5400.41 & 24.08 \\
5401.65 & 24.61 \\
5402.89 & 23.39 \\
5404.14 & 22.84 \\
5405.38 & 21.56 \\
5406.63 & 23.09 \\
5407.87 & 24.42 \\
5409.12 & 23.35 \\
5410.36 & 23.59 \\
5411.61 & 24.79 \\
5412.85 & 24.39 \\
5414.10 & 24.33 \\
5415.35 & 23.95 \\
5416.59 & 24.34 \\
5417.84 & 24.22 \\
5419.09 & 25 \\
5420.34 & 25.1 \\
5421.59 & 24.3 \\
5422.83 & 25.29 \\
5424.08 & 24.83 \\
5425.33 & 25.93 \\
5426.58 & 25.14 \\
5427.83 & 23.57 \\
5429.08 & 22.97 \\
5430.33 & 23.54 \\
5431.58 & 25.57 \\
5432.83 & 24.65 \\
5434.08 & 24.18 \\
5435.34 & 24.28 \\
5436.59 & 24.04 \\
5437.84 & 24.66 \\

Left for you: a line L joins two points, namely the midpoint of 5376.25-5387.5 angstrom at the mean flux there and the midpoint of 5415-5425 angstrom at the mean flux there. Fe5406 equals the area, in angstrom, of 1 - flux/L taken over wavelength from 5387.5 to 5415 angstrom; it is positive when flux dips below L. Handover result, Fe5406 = 0.8 angstrom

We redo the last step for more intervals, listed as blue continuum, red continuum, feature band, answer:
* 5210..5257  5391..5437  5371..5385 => -0.21 angstrom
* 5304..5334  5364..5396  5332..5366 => 0.10 angstrom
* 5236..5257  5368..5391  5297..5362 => 0.43 angstrom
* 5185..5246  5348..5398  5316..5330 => 0.34 angstrom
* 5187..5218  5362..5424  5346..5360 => -0.15 angstrom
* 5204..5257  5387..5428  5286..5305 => -0.36 angstrom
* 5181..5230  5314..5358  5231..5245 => -0.33 angstrom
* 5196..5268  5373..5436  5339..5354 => 0.00 angstrom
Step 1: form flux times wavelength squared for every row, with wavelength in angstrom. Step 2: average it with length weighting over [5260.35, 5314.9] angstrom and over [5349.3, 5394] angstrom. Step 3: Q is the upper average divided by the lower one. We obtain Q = 1.0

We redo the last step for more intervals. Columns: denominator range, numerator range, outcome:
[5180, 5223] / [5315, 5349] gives 1.06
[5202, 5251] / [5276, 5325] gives 1.04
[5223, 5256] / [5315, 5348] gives 1.02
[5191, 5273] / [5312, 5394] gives 1.05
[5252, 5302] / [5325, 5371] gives 1.02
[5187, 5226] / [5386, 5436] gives 1.08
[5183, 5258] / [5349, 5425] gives 1.07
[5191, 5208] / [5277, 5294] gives 1.06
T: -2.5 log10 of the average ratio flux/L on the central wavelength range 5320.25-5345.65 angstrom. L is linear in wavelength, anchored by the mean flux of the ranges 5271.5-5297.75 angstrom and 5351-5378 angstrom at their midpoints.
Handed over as 0.03 mag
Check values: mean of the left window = 24.5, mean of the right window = 24.5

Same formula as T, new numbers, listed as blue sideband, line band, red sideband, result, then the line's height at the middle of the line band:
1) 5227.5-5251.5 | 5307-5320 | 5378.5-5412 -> -0.03 mag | 24.3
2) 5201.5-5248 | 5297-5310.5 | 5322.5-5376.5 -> -0.03 mag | 24.2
